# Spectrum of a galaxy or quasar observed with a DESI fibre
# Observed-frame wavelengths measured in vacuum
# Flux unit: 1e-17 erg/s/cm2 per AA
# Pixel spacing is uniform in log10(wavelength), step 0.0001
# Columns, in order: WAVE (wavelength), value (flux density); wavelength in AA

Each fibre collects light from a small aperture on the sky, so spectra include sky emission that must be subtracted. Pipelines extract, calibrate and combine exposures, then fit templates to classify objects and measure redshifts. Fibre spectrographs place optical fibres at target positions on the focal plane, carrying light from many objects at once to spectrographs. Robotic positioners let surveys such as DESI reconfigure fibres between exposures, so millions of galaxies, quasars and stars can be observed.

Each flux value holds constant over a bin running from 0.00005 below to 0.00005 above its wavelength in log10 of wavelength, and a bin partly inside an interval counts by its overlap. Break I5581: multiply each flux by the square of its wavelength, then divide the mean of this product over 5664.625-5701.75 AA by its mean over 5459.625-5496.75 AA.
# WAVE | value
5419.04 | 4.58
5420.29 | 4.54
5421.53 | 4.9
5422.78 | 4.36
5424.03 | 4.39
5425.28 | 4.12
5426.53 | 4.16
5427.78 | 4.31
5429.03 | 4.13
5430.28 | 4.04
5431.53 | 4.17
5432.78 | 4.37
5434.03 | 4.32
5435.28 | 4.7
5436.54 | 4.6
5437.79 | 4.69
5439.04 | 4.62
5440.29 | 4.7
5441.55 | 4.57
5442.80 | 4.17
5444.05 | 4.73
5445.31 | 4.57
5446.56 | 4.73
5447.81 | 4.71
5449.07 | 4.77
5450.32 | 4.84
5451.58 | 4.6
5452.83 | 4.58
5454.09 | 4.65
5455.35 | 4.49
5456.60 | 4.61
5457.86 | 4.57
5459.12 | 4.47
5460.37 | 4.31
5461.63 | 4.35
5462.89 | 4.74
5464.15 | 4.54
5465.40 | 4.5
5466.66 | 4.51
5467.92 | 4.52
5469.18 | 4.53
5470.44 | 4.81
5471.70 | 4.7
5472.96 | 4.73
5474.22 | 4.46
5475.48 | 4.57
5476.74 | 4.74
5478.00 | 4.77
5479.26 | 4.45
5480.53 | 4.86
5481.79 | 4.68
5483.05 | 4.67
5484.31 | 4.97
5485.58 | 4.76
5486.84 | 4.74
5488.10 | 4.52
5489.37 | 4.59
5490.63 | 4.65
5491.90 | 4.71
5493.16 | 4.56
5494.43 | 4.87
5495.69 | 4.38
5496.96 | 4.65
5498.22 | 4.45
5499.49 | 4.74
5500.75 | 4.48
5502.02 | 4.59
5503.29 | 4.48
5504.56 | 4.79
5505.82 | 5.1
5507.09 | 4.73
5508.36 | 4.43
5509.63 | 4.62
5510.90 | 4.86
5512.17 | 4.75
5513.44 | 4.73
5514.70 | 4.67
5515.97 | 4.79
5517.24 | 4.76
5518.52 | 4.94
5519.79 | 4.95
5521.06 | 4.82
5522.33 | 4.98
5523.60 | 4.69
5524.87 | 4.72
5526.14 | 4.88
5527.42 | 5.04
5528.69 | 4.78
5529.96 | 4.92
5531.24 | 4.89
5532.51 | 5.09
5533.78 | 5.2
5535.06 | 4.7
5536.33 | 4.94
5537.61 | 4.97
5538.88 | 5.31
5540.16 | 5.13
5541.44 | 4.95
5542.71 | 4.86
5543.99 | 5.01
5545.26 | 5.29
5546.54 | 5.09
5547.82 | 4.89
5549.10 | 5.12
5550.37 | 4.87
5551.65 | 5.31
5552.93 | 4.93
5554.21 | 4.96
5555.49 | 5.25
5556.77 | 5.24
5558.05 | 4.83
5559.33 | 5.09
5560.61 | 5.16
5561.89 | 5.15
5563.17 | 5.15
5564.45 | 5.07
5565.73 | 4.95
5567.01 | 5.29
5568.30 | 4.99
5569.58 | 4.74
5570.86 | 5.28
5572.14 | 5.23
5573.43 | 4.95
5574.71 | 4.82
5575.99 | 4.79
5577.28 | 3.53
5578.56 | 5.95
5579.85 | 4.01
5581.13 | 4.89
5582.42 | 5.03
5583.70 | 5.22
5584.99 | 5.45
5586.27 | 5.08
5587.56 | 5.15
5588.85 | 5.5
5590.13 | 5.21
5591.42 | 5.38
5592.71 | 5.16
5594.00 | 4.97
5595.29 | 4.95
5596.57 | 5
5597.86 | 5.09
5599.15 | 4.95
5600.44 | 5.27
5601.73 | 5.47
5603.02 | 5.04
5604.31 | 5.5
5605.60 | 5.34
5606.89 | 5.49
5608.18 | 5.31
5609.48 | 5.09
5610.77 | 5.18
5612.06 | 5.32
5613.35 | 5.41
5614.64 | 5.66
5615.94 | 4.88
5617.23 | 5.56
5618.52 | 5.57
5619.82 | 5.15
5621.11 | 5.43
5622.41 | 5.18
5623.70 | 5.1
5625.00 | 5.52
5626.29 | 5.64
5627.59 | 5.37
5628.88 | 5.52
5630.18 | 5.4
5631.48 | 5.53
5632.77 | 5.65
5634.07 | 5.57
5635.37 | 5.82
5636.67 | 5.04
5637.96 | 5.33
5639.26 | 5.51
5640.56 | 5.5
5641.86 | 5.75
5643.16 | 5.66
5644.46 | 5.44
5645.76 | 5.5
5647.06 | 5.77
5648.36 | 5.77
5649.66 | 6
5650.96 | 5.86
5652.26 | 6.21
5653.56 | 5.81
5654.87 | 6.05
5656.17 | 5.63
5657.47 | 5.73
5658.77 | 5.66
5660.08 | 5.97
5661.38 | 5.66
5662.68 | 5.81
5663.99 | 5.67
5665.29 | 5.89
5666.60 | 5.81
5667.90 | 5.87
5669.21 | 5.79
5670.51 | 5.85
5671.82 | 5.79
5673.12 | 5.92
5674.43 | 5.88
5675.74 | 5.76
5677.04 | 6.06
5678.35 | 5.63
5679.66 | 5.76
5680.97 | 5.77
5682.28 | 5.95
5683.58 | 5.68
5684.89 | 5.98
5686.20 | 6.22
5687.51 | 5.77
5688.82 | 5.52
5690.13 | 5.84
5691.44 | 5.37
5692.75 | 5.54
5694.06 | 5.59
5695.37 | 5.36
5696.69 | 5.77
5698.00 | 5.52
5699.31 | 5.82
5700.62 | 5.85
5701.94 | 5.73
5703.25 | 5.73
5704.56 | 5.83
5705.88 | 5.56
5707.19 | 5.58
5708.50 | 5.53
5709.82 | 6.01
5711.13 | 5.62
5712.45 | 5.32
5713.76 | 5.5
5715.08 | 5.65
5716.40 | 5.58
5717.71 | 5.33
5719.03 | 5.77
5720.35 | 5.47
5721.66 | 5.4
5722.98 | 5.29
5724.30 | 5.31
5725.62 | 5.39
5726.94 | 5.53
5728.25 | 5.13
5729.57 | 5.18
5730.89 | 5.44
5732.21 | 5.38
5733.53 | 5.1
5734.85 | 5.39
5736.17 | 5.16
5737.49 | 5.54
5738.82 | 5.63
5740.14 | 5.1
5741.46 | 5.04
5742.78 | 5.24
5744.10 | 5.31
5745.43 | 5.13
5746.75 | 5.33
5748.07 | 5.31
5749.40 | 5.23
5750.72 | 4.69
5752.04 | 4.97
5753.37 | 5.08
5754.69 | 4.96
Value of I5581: 1.34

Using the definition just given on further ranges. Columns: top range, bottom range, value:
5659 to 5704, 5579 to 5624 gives 1.14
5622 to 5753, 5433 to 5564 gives 1.25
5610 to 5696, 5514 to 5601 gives 1.17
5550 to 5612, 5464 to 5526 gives 1.12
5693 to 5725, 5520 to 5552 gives 1.19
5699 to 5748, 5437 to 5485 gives 1.30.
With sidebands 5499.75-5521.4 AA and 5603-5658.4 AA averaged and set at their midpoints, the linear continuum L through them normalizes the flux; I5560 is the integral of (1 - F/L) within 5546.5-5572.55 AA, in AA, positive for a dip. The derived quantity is -0.1 AA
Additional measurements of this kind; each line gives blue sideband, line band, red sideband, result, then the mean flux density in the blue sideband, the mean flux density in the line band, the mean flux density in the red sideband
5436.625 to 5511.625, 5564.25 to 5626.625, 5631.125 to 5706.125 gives 1.9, 4.63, 5.16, 5.73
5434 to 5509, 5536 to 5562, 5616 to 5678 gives 0.1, 4.62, 5.06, 5.65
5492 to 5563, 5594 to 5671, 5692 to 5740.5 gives -4.2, 4.88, 5.51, 5.5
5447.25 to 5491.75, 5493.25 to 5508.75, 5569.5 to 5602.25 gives 0.3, 4.63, 4.64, 5.05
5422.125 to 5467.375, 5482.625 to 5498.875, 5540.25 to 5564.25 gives 0.3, 4.49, 4.65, 5.07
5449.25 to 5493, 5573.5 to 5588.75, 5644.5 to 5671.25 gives 1.1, 4.62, 4.93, 5.81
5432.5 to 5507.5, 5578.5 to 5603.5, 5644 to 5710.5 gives 0.8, 4.62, 5.12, 5.77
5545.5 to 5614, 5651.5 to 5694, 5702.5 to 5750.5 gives -4.1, 5.1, 5.81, 5.41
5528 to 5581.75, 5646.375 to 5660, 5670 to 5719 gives -0.9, 4.99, 5.85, 5.71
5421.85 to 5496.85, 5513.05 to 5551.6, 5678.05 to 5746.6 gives -0.8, 4.56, 4.94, 5.53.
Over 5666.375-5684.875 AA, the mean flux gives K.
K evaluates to 5.83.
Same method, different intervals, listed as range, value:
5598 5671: 5.54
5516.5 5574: 5.01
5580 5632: 5.26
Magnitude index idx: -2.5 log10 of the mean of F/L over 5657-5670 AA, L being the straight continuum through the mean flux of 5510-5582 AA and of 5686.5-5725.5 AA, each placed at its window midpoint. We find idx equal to -0.07 mag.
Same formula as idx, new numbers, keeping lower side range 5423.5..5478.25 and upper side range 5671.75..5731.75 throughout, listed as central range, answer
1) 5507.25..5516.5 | 0.02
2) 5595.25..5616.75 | -0.01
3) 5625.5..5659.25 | -0.05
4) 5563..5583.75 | 0.03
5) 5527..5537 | -0.01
